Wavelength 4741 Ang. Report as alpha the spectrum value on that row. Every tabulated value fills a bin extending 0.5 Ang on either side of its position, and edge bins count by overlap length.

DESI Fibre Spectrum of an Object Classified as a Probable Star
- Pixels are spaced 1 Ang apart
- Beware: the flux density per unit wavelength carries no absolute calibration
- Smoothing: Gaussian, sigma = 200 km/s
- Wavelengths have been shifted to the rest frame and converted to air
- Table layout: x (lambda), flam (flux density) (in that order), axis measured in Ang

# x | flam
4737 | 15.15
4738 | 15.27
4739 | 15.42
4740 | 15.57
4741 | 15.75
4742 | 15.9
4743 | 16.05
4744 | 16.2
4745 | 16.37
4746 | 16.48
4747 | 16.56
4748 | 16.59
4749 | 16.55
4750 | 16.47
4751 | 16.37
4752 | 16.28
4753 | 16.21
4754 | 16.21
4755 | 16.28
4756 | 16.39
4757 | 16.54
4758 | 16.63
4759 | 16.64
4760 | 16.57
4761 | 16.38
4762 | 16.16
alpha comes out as 15.75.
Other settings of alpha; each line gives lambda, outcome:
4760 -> 16.57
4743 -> 16.05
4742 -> 15.9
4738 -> 15.27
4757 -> 16.54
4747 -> 16.56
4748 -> 16.59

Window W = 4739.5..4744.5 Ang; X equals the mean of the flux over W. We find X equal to 15.9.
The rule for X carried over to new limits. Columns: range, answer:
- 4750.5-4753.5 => 16.3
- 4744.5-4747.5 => 16.5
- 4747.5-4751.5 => 16.5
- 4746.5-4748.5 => 16.6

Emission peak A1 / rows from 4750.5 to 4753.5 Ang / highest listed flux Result 16.37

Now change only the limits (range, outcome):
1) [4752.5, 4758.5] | 16.63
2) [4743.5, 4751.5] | 16.59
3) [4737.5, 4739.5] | 15.42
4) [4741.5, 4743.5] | 16.05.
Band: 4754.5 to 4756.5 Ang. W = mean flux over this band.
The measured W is 16.3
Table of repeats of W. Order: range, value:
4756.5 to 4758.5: 16.6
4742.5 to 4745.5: 16.2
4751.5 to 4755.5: 16.2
